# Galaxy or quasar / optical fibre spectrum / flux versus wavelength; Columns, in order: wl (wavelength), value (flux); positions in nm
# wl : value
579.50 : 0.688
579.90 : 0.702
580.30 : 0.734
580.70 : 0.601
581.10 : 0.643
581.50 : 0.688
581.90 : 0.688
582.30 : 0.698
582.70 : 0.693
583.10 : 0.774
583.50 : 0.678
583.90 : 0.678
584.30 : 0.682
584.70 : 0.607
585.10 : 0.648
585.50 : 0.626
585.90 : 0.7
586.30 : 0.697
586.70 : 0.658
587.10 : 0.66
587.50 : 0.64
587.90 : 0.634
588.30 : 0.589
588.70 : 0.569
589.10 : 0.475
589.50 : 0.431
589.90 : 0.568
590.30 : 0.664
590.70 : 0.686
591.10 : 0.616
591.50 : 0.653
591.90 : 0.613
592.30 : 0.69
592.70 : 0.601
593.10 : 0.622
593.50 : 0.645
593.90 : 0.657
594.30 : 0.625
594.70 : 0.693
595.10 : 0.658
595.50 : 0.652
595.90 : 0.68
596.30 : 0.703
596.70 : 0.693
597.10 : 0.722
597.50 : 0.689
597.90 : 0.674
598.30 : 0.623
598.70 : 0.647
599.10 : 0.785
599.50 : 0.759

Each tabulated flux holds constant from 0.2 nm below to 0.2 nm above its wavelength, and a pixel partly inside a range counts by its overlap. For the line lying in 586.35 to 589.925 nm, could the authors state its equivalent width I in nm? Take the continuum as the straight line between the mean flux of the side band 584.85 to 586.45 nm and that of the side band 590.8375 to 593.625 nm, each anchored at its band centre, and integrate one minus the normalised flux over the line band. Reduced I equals 0.37 nm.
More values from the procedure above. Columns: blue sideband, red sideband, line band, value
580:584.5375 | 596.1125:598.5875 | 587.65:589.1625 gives 0.237 nm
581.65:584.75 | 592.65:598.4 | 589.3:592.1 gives 0.293 nm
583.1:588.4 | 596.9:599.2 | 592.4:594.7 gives 0.130 nm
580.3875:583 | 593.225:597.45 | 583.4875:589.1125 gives 0.287 nm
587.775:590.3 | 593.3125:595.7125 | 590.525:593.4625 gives -0.161 nm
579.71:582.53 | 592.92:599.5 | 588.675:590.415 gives 0.372 nm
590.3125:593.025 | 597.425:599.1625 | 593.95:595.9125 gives -0.001 nm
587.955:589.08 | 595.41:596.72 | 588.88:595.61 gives 0.067 nm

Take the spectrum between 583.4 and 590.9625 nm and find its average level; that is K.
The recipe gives 0.625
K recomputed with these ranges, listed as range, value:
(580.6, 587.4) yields 0.672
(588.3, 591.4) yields 0.576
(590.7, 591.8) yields 0.642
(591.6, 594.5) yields 0.637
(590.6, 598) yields 0.661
